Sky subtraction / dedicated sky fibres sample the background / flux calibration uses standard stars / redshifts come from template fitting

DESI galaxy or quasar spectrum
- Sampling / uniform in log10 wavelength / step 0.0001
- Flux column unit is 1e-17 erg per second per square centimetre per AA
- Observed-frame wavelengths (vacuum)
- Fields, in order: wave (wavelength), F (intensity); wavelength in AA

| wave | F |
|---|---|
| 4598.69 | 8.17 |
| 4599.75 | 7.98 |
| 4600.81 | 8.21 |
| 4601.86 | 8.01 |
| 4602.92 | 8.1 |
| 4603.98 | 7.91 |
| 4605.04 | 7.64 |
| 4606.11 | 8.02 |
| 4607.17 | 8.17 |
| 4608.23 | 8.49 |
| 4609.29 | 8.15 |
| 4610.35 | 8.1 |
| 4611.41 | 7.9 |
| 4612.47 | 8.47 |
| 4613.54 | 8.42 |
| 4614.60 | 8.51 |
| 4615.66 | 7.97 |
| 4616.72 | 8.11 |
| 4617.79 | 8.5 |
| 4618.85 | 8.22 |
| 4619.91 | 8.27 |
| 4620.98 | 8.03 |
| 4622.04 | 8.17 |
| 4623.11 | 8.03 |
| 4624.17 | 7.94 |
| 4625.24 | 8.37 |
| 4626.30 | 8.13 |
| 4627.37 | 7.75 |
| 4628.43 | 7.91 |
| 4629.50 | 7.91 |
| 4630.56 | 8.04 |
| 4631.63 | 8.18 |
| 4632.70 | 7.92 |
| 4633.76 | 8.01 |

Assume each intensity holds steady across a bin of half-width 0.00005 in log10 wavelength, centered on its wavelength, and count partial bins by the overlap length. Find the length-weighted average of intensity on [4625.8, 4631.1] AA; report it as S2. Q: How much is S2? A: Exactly 7.95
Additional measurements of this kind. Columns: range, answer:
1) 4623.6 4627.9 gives 8.05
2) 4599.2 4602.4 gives 8.09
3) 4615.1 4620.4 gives 8.22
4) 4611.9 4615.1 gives 8.45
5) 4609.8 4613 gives 8.17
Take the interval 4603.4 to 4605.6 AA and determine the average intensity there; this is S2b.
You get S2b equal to 7.75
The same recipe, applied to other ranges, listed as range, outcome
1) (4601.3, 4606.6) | 7.94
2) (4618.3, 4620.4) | 8.27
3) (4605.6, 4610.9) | 8.19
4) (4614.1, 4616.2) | 8.26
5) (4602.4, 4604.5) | 8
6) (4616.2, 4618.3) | 8.28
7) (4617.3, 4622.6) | 8.23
